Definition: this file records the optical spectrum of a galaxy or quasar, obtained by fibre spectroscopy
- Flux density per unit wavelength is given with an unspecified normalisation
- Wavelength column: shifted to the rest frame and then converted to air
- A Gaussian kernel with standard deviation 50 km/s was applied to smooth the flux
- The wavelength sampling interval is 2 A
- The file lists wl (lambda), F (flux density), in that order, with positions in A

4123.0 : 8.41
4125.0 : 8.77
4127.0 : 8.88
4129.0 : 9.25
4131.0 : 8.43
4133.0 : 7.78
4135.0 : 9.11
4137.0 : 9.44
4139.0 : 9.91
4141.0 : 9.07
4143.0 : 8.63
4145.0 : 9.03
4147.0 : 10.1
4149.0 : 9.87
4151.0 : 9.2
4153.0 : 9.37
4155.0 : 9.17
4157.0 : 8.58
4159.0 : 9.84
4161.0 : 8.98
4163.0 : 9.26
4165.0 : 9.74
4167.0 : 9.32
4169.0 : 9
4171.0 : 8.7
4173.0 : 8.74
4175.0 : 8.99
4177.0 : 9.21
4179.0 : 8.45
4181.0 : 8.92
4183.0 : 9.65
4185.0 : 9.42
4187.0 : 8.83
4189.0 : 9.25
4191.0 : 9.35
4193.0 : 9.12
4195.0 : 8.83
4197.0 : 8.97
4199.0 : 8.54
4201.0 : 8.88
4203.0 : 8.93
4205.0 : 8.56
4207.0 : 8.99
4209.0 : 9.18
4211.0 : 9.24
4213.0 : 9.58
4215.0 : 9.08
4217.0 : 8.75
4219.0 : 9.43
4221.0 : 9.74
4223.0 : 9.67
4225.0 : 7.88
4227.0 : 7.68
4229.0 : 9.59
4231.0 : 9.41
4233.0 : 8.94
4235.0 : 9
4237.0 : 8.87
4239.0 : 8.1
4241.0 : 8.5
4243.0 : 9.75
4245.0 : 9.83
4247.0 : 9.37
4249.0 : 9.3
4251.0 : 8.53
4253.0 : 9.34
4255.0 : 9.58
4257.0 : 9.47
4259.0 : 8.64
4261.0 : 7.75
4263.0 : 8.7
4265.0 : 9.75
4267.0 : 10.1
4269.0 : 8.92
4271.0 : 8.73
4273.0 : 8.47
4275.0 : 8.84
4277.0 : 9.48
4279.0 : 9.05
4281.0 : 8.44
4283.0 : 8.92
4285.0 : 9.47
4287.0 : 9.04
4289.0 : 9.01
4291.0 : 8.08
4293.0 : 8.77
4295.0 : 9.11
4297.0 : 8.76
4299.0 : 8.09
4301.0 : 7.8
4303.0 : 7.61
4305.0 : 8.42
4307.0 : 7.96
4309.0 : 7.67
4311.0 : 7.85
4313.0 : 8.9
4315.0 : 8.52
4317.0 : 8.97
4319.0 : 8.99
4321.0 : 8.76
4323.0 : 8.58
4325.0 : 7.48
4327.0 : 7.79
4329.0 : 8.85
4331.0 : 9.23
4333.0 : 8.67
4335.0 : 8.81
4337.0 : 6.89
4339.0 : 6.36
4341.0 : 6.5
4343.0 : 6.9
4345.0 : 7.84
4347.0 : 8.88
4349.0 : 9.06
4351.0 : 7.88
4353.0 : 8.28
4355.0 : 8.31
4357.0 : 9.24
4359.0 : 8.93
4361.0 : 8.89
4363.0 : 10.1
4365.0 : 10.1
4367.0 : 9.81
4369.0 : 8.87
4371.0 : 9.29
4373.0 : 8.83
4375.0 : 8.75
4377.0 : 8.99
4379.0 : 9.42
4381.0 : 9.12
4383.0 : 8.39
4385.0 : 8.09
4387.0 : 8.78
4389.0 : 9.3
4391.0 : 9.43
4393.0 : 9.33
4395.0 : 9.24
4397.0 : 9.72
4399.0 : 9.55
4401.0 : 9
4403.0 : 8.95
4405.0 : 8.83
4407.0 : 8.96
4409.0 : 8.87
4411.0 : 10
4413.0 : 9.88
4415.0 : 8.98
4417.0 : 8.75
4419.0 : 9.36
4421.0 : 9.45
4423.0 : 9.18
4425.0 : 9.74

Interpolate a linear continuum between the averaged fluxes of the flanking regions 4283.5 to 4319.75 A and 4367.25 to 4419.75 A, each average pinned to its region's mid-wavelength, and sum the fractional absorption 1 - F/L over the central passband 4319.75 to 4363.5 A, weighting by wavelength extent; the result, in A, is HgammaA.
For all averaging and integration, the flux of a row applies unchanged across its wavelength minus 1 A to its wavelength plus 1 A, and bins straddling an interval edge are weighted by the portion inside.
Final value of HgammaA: 2.51 A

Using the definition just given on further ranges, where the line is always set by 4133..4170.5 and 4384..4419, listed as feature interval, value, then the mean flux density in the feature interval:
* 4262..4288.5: 0.42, 9.07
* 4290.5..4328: 3.57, 8.32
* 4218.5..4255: 0.66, 9.06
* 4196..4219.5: 0.61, 9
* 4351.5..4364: 0.36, 8.92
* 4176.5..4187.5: 0.20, 9.09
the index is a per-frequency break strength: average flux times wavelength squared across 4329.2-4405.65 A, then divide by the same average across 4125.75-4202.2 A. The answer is 1.1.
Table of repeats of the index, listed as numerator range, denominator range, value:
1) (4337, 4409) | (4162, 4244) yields 1.05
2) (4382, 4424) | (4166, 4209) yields 1.13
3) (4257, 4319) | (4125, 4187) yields 1.01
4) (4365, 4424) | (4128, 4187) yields 1.12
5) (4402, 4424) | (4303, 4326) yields 1.15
